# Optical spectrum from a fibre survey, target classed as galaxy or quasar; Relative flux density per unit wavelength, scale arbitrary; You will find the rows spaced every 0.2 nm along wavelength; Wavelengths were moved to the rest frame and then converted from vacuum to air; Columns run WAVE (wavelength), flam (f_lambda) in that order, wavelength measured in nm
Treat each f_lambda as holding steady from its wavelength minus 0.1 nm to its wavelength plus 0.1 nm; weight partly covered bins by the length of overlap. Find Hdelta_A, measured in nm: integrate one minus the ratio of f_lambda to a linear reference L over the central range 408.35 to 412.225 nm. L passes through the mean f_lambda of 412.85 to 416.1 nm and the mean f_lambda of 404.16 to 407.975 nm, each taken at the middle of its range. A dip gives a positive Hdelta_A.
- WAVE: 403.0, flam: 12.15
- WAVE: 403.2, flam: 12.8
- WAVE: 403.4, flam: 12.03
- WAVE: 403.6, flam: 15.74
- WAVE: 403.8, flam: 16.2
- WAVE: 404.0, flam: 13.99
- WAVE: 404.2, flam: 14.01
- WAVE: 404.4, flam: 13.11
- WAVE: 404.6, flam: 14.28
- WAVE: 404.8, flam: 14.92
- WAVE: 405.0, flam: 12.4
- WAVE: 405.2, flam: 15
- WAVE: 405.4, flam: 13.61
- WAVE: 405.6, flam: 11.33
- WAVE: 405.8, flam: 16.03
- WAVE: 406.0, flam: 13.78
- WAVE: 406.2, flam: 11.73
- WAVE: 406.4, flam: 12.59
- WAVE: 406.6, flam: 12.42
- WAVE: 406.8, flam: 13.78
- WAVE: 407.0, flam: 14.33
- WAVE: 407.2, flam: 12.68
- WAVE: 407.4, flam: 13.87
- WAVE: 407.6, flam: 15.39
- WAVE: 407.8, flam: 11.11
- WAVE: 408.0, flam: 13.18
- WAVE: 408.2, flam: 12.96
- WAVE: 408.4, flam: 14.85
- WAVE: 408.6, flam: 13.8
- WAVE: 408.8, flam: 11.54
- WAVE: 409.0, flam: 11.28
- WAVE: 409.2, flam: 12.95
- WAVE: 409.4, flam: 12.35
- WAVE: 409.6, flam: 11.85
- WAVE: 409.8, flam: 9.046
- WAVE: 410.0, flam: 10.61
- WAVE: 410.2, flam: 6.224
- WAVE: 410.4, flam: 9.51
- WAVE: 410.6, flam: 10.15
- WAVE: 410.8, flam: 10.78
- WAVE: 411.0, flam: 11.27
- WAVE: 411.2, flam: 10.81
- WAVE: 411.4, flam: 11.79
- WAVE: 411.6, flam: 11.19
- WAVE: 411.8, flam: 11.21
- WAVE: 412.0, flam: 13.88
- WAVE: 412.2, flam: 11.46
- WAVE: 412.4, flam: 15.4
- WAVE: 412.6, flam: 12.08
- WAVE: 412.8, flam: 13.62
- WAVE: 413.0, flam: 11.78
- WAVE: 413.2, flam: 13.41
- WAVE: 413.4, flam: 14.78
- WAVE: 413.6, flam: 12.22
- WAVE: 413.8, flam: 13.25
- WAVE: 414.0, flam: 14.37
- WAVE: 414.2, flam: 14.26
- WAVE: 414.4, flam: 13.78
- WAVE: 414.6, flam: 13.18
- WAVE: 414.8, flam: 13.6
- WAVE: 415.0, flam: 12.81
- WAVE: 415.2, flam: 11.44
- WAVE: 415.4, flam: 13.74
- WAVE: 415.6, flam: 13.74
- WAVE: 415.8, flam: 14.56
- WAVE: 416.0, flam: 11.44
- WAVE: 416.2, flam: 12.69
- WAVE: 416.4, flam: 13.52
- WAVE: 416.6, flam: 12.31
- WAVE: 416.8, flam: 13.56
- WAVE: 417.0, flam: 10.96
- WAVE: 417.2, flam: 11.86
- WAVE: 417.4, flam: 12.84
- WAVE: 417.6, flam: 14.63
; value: 0.61 nm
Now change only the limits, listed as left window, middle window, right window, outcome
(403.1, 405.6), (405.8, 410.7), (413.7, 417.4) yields 0.49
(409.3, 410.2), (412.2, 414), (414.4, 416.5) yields -0.19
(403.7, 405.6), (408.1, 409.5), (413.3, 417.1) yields 0.09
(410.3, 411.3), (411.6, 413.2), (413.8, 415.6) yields -0.14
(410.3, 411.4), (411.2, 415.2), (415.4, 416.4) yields -0.39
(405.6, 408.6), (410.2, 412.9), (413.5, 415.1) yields 0.37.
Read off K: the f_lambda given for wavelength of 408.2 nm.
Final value 12.96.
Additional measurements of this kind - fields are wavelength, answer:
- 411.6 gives 11.19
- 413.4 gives 14.78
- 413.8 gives 13.25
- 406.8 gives 13.78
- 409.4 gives 12.35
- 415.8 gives 14.56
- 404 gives 13.99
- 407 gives 14.33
